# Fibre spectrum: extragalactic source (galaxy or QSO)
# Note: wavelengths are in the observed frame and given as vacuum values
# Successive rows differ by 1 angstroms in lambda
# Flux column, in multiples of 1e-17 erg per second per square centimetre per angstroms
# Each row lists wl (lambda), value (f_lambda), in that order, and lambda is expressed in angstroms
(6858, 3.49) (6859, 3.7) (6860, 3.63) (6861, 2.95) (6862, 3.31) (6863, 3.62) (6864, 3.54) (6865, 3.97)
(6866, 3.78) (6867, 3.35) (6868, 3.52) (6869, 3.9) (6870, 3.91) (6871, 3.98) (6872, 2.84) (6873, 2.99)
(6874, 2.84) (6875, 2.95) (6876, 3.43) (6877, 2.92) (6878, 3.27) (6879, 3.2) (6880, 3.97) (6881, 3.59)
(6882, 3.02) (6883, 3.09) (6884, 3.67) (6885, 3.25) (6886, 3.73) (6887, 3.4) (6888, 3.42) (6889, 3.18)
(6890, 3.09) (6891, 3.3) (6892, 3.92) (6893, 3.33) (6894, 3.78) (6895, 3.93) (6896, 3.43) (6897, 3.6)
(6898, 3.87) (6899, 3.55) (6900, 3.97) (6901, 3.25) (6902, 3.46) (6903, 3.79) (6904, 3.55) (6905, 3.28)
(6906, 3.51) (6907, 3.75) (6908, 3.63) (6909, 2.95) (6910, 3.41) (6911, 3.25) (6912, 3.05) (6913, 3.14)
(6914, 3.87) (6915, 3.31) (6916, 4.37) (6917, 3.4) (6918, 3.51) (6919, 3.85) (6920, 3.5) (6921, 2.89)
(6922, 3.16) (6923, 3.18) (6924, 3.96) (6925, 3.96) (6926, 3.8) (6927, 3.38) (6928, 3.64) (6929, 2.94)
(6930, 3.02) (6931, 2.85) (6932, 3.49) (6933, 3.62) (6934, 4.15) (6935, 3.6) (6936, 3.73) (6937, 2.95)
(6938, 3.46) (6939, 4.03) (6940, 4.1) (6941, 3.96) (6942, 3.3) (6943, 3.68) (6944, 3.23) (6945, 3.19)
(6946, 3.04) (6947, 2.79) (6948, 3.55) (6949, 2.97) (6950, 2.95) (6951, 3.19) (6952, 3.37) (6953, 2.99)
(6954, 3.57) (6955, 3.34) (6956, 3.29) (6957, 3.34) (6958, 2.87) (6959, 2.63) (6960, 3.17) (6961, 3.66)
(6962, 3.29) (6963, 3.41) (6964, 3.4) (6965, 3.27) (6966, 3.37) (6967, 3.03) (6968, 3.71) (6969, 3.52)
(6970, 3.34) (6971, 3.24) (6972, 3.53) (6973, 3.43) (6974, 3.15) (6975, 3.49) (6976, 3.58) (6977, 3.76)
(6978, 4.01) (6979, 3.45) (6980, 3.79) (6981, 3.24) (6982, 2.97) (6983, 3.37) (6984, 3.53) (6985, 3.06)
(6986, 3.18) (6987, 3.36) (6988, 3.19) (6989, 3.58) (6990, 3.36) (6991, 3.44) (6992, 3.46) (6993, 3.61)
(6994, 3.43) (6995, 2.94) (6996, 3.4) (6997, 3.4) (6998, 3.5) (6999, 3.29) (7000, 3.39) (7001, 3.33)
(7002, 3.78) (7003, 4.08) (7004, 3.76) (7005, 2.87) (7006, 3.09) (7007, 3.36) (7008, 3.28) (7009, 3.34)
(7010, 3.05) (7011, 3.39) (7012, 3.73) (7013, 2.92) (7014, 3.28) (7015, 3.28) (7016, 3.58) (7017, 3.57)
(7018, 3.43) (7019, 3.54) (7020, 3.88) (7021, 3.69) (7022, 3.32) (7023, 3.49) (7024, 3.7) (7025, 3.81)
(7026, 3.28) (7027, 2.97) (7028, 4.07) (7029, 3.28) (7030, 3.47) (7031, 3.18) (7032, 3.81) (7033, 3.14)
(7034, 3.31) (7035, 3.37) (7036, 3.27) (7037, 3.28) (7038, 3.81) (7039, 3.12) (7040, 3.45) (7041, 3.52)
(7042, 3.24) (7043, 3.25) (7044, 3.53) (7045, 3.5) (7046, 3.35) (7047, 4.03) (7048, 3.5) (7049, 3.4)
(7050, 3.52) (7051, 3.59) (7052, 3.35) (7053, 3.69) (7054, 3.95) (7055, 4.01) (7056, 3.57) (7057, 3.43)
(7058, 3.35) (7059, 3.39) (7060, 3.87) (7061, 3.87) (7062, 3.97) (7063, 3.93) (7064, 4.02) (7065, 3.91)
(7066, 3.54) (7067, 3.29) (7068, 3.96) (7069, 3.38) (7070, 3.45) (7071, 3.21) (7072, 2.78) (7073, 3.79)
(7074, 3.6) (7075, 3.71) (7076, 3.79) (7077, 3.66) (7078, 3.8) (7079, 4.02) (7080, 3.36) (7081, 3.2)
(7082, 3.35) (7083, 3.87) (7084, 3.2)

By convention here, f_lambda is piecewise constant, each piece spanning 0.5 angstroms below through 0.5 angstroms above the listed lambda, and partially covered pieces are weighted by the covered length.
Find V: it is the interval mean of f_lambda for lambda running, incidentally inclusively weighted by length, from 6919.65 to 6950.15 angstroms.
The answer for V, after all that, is 3.43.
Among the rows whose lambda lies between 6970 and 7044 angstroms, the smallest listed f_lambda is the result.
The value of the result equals 2.87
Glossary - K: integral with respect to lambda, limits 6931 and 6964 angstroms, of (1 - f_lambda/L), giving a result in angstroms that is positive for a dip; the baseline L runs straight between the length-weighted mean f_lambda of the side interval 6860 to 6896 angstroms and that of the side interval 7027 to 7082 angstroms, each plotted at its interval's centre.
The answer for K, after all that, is 1.05 angstroms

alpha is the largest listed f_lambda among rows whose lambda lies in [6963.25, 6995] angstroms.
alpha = 4.01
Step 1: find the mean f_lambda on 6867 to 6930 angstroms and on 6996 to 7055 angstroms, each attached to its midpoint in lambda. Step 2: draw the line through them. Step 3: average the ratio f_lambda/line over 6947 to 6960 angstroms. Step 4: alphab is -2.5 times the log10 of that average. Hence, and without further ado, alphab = 0.10 mag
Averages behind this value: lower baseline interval 3.46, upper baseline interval 3.46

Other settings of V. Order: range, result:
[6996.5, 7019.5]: 3.4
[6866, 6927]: 3.47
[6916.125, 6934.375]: 3.48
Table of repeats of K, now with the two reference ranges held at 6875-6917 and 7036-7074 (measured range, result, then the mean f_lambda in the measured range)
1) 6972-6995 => 0.64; 3.42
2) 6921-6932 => 0.36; 3.37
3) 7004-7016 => 0.89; 3.27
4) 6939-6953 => 0.61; 3.34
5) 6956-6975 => 1.11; 3.3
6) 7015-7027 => 0.02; 3.53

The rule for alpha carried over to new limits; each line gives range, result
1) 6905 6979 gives 4.37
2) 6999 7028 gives 4.08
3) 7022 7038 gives 4.07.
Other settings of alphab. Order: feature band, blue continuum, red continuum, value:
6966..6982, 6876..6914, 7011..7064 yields 0.008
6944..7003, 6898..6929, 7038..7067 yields 0.065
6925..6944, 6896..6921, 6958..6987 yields -0.026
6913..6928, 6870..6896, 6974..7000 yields -0.056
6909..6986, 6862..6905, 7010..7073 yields 0.029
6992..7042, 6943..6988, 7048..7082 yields 0.014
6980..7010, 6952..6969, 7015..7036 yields 0.007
